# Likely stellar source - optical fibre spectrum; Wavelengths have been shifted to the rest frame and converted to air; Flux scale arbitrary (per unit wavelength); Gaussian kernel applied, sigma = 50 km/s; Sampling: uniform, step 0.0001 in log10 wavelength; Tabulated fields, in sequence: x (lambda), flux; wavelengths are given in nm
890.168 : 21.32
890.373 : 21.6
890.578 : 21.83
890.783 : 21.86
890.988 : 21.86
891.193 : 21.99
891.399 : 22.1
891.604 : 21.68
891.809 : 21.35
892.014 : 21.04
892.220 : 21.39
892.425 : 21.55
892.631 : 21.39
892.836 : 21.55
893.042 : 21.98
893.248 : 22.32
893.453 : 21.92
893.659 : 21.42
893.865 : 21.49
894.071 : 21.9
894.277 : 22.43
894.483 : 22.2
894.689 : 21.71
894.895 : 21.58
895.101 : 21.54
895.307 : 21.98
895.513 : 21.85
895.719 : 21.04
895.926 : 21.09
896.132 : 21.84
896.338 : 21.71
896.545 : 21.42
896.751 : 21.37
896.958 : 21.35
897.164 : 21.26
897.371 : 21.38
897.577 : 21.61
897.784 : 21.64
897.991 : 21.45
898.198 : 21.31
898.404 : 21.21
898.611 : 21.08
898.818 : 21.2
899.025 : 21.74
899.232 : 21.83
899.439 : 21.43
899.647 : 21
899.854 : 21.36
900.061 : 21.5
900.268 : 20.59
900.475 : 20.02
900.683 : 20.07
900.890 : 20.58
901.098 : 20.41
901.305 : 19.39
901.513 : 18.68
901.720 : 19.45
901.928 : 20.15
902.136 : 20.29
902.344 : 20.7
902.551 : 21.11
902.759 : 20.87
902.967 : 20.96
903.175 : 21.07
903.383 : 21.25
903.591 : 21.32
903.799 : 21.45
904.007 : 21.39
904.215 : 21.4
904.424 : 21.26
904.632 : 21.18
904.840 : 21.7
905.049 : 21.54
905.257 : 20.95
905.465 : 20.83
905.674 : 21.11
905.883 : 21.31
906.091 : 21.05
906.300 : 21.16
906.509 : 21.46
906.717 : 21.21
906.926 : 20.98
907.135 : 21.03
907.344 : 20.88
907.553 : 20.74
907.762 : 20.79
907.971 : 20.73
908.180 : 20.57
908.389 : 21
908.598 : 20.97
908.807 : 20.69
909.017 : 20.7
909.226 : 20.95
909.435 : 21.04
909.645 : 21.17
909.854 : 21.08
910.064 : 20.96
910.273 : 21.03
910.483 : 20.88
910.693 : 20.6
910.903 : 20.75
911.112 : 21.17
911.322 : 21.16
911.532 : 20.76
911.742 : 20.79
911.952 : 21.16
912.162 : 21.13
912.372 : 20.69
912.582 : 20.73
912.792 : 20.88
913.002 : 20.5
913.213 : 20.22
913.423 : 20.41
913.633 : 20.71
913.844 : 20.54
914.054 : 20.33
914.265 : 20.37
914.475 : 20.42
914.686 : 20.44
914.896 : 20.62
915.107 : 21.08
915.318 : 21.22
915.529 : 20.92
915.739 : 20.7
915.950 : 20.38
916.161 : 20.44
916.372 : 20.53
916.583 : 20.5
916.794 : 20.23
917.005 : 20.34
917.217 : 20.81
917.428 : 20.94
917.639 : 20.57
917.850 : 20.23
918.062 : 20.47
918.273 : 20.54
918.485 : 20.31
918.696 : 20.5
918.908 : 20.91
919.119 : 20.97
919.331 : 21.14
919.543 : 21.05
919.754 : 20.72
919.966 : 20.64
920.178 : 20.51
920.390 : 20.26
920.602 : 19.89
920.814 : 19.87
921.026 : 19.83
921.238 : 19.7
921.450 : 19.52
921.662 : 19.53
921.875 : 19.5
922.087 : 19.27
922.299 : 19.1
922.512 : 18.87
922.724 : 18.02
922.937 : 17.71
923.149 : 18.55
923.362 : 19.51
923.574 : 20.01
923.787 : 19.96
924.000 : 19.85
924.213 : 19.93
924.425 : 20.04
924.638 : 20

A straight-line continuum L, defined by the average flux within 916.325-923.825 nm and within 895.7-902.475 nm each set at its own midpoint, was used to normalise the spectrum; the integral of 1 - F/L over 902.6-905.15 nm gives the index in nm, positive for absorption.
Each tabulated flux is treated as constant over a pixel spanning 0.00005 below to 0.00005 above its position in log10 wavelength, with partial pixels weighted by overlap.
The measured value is -0.07 nm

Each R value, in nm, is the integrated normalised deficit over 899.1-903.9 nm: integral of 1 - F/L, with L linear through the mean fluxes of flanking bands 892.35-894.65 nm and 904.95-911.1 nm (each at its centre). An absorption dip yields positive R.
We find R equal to 0.15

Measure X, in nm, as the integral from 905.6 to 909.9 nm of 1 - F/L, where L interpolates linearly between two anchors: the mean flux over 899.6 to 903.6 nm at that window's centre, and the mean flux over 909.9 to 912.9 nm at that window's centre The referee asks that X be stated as -0.045 nm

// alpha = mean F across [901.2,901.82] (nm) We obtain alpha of 19.2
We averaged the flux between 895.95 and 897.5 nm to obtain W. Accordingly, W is 21.5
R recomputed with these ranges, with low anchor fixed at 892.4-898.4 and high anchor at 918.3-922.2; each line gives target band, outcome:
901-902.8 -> 0.10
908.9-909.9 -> -0.01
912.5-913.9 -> 0.00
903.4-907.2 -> -0.03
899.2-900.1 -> 0.00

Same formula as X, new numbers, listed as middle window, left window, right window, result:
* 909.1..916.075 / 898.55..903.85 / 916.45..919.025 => -0.062 nm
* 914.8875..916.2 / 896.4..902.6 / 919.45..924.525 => -0.051 nm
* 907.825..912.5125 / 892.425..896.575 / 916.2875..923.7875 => -0.052 nm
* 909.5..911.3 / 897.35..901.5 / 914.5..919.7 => -0.016 nm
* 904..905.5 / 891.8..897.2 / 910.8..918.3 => -0.012 nm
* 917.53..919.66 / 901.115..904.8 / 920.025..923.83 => -0.110 nm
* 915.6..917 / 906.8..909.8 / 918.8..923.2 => -0.018 nm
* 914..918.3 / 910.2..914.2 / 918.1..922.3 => -0.019 nm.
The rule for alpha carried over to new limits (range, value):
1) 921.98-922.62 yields 19.1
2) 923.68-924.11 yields 19.9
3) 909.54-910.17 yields 21.1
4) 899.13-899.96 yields 21.4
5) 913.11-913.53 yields 20.3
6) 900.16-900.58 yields 20.3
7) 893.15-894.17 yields 21.8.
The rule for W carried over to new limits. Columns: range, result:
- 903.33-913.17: 21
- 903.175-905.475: 21.3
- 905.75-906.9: 21.2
